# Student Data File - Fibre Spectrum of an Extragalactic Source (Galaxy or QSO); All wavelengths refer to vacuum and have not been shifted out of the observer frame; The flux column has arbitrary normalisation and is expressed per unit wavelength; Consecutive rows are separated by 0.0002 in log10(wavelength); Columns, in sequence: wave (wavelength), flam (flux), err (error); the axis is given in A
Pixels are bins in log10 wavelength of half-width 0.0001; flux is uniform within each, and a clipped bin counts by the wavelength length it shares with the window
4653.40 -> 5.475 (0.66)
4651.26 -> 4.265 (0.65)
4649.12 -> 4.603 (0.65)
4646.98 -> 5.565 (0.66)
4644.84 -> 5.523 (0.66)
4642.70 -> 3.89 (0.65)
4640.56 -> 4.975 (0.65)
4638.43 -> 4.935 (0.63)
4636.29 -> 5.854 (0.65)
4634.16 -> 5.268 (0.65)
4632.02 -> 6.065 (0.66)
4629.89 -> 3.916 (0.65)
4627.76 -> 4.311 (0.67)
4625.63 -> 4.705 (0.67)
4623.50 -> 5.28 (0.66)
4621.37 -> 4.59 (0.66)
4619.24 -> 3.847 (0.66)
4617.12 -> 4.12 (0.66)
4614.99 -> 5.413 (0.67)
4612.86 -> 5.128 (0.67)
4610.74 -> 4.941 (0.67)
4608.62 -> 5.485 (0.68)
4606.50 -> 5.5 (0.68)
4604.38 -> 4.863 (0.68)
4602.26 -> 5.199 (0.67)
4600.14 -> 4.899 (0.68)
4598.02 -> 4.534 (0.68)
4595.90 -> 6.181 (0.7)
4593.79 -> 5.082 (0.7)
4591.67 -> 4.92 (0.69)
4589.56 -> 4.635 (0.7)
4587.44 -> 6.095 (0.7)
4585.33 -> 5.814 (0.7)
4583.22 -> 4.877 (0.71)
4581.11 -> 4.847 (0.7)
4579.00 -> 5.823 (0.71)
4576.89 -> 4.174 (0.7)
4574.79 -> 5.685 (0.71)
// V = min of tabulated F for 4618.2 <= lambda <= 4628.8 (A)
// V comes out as 3.847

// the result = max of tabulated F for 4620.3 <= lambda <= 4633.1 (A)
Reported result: 6.065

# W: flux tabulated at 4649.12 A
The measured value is 4.603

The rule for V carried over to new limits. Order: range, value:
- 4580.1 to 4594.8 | 4.635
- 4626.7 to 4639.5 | 3.916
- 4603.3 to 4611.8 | 4.863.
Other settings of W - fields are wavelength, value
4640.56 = 4.975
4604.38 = 4.863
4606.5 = 5.5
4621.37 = 4.59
